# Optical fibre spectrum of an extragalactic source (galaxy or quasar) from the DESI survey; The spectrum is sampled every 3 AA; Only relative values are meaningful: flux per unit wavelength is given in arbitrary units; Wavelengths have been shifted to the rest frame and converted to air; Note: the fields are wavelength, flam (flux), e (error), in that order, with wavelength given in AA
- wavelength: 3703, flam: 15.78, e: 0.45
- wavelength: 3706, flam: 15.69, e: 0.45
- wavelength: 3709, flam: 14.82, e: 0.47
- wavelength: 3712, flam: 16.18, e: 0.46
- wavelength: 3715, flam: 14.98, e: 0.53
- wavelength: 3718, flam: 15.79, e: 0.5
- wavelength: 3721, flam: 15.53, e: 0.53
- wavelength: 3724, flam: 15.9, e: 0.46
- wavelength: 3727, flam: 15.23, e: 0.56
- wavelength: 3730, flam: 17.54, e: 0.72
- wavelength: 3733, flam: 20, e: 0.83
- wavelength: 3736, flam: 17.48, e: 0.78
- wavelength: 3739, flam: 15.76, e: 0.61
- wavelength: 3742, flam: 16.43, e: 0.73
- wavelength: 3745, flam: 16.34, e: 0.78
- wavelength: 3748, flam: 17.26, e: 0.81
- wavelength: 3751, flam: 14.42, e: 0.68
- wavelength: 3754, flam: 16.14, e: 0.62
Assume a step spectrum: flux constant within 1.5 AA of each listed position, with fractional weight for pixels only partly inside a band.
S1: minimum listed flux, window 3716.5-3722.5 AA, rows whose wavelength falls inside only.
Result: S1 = 15.53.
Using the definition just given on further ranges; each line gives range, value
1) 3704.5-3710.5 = 14.82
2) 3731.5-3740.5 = 15.76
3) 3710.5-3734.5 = 14.98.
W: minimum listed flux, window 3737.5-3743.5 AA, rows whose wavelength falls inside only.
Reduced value 15.76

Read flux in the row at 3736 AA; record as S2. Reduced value 17.48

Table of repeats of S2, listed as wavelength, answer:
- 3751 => 14.42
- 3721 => 15.53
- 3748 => 17.26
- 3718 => 15.79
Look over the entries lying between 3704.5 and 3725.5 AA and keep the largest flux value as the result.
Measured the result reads 16.18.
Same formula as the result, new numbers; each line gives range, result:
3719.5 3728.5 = 15.9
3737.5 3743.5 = 16.43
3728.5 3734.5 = 20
